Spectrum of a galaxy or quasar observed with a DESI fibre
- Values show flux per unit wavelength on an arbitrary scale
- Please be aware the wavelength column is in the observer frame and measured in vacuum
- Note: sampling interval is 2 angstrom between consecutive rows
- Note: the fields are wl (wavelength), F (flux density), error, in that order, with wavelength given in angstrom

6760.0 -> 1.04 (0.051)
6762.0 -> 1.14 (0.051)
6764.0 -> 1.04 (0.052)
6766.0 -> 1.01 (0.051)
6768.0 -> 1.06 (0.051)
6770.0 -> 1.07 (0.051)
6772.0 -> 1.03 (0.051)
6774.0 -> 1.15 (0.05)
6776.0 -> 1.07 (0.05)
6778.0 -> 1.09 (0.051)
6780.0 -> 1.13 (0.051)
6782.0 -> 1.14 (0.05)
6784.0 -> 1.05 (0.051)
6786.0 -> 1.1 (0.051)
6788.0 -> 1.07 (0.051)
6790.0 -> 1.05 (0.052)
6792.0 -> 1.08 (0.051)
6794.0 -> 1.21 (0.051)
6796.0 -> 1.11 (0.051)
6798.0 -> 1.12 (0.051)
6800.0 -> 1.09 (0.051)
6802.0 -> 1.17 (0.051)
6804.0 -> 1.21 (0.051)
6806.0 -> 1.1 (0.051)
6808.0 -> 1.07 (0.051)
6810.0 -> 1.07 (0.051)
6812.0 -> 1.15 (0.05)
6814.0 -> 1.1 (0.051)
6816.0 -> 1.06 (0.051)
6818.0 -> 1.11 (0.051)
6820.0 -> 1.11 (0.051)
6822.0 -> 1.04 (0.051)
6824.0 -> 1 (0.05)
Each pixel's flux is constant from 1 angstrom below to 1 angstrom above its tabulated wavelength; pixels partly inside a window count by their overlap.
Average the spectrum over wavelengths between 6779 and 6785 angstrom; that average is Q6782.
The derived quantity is 1.11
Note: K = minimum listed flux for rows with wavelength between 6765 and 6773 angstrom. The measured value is 1.01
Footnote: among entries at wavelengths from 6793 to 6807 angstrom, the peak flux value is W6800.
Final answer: 1.21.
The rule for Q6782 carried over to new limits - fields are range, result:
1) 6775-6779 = 1.08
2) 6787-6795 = 1.1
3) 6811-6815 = 1.12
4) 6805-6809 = 1.08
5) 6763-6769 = 1.04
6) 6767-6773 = 1.05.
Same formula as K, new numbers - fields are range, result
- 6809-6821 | 1.06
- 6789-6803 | 1.05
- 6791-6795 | 1.08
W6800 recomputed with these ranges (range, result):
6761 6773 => 1.14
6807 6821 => 1.15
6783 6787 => 1.1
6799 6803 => 1.17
